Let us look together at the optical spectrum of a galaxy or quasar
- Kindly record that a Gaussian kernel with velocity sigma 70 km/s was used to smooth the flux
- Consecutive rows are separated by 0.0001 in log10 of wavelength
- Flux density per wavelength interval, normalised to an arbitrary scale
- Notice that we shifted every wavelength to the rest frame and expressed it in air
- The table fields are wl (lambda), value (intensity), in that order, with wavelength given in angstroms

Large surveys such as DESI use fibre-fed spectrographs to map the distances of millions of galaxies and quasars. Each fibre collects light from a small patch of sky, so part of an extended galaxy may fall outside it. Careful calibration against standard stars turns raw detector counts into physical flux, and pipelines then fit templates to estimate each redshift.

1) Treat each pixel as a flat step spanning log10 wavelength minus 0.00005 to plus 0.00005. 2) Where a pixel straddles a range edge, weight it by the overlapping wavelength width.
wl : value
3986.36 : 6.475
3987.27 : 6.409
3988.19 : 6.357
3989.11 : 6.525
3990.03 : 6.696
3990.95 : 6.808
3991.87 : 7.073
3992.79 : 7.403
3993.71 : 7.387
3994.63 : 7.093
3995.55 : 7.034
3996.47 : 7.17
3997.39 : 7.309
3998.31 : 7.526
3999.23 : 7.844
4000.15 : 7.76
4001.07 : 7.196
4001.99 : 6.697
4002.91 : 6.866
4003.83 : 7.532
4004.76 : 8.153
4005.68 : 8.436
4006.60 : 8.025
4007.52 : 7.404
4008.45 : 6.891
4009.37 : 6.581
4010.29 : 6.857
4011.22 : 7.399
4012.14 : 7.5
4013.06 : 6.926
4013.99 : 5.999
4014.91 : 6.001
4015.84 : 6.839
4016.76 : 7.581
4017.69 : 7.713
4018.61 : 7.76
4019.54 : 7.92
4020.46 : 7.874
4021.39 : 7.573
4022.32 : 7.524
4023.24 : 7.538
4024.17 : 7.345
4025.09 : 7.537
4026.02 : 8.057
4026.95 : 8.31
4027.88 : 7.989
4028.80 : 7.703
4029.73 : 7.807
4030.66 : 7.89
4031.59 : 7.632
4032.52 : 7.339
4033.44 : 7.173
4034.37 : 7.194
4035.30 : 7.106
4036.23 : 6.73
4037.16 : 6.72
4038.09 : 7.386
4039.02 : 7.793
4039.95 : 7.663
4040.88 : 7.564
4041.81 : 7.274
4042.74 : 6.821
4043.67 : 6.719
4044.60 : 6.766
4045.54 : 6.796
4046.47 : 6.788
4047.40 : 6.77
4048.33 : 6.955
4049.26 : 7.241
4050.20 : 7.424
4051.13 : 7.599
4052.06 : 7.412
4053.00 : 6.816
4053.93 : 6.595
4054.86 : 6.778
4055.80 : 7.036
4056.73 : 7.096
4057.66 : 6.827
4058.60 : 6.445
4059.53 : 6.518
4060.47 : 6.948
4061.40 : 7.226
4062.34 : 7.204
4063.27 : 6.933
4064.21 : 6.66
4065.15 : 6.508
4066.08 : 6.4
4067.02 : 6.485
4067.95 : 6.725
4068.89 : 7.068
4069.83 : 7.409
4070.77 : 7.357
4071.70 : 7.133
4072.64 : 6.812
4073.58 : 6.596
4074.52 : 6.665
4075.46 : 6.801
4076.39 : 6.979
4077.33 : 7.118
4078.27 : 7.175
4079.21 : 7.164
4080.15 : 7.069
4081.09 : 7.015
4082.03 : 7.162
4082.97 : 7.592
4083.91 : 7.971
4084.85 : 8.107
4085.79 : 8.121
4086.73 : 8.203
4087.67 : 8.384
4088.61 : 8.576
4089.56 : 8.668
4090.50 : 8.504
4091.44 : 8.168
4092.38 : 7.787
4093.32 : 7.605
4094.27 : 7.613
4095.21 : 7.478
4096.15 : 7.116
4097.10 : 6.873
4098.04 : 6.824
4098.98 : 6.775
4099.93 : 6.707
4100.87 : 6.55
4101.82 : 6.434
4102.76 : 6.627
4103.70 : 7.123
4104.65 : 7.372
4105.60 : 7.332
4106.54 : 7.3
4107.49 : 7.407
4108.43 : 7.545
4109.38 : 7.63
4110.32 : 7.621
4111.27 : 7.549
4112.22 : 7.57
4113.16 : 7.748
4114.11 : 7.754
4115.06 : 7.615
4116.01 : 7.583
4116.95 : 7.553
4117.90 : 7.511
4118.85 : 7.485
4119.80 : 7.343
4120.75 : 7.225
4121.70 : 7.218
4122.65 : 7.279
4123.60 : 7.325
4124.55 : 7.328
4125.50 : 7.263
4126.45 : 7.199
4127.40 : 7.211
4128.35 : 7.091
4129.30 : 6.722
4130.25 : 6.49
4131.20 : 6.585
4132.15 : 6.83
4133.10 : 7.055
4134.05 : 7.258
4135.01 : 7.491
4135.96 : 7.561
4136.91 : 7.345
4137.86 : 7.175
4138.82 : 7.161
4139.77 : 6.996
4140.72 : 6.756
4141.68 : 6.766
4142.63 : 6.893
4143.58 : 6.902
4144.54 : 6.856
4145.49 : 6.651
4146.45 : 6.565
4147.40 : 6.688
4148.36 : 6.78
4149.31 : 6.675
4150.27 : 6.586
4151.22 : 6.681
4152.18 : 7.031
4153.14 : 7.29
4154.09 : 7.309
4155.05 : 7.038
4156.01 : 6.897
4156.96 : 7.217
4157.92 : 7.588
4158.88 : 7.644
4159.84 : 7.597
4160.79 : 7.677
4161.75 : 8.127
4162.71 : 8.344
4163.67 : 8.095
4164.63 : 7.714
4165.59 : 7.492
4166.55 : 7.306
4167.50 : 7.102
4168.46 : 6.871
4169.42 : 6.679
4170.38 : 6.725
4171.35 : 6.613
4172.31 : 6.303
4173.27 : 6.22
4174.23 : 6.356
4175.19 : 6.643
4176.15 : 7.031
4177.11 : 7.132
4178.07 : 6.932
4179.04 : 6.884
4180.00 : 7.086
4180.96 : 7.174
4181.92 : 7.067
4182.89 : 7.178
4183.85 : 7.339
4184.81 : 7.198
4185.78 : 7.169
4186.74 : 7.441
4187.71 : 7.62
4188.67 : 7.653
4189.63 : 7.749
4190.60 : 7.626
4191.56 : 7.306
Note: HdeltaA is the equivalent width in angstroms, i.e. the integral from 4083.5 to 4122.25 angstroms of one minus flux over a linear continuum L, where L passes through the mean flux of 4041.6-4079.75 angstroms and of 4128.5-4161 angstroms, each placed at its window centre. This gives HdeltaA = -3.1 angstroms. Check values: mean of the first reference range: 6.93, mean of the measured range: 7.52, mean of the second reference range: 7.02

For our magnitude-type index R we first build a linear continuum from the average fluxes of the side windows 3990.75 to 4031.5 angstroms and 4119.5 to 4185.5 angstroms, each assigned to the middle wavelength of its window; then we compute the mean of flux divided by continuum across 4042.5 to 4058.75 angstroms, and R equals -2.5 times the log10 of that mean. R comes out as 0.06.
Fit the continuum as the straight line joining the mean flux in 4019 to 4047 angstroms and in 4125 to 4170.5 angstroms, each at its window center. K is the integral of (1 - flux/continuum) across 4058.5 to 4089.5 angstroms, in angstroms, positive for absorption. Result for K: 0.5 angstroms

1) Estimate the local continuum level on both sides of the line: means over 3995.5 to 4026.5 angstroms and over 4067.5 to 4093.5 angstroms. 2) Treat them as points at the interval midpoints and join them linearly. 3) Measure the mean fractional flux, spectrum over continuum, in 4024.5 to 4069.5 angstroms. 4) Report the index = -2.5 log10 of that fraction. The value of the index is 0.045 mag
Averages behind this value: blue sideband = 7.37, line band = 7.13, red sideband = 7.5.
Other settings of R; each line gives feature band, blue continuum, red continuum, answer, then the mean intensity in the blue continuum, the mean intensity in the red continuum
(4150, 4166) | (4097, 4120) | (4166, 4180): -0.08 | 7.28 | 6.79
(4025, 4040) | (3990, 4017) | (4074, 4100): -0.03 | 7.2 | 7.52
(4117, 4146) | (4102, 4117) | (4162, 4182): 0.03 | 7.44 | 7.05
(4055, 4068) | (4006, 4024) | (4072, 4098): 0.10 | 7.27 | 7.52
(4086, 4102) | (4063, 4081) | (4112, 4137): -0.08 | 6.9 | 7.28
